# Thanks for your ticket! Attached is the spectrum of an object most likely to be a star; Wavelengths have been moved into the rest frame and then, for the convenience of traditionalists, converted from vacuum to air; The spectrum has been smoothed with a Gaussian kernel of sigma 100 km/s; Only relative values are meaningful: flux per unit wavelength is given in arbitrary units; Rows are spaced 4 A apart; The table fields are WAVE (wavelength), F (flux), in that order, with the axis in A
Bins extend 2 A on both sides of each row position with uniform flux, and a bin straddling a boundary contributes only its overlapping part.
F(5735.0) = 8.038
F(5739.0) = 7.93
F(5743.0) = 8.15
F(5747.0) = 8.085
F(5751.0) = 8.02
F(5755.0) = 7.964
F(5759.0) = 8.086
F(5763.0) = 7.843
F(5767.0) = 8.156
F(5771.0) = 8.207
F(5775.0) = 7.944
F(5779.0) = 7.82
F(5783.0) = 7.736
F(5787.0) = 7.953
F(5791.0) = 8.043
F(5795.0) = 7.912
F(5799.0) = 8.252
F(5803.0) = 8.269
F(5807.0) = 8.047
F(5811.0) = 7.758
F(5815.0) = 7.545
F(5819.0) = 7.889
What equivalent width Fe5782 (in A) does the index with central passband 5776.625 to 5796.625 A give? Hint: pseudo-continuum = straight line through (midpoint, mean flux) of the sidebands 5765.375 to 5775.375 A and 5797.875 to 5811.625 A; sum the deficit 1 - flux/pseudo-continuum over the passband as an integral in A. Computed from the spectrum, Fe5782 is 0.5 A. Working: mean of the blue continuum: 8.13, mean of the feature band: 7.89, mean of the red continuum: 8.1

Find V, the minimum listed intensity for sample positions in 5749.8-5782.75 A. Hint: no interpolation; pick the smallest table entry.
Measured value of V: 7.82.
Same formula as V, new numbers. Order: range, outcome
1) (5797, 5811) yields 7.758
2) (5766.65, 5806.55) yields 7.736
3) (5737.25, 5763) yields 7.843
